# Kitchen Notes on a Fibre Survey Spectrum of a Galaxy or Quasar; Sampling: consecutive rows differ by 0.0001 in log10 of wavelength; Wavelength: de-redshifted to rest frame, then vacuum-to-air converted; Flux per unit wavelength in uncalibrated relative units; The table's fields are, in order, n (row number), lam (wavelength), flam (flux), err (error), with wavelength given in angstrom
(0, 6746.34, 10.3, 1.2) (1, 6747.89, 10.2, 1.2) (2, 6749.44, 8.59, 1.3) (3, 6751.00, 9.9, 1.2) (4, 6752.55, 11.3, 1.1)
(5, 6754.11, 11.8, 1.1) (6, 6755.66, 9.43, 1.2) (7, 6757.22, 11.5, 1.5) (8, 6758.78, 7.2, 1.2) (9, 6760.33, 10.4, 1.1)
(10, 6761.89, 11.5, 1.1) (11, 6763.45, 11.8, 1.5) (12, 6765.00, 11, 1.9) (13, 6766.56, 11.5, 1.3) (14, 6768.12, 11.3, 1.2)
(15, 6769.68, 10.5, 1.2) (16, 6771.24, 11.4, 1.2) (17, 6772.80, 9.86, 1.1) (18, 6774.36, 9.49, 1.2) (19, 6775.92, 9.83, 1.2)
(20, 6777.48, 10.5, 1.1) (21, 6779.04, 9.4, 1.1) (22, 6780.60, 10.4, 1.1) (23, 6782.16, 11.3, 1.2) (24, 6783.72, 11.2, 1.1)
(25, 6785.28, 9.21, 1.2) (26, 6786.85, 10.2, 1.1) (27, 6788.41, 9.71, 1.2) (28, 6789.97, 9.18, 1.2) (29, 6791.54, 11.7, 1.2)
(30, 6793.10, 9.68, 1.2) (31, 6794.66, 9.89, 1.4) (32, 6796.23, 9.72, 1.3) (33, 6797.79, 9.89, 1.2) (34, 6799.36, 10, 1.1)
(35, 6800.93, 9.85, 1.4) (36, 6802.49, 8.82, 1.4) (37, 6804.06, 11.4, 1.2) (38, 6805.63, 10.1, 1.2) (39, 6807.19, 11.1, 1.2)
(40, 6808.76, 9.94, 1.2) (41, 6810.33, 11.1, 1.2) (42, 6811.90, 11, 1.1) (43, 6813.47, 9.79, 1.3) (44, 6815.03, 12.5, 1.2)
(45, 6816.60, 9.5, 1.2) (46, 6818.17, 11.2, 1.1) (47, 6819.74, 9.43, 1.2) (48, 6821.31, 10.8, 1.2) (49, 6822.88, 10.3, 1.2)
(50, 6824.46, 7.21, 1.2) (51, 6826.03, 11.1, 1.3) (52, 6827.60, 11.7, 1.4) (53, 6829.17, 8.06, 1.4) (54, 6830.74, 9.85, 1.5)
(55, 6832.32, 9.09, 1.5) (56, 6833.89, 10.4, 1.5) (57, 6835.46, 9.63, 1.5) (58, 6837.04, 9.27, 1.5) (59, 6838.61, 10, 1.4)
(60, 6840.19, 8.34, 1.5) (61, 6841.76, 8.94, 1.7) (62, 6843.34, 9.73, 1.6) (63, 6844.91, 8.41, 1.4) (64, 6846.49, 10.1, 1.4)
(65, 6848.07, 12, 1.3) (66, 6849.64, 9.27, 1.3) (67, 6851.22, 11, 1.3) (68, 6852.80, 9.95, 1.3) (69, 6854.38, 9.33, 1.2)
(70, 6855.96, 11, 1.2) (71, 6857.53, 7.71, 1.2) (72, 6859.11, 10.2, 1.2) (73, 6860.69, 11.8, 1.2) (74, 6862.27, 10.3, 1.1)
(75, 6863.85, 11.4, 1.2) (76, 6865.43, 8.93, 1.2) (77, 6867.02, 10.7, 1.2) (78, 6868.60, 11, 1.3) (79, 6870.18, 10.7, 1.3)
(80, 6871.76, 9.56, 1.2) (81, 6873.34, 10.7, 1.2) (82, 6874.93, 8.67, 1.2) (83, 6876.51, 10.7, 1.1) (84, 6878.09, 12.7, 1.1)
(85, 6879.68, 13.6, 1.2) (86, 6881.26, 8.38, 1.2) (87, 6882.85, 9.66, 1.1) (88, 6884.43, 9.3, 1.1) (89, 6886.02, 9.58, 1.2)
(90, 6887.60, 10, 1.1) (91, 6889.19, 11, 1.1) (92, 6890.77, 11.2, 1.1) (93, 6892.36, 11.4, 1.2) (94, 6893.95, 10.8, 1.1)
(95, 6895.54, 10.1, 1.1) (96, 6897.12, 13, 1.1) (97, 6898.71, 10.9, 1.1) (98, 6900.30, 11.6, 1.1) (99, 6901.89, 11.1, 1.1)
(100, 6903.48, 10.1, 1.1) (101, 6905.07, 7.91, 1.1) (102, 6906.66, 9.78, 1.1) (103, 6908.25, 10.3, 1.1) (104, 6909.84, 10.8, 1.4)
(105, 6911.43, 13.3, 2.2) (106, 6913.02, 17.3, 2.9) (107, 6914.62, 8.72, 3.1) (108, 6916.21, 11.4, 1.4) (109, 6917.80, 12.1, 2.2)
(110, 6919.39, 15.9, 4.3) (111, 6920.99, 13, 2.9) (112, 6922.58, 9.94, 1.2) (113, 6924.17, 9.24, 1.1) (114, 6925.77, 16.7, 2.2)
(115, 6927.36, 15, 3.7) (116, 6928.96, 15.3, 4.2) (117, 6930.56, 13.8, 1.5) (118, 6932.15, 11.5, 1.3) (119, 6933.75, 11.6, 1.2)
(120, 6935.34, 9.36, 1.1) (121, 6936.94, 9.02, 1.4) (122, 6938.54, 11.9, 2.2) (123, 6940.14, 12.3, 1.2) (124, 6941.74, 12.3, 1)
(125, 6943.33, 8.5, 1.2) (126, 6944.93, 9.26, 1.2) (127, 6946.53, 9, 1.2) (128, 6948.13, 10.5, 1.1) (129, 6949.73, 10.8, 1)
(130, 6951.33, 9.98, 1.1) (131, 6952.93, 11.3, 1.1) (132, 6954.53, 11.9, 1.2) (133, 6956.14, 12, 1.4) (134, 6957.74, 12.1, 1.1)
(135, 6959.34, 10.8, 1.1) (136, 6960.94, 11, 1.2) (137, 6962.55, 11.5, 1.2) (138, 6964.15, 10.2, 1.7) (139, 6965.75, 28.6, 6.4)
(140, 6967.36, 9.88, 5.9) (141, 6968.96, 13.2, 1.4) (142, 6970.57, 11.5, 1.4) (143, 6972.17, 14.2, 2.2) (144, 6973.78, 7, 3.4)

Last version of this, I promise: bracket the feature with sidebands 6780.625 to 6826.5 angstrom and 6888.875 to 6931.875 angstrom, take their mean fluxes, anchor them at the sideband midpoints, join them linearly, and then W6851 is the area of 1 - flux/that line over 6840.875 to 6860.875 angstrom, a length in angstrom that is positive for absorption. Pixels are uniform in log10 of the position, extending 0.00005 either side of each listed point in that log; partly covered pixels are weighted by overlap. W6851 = 2.0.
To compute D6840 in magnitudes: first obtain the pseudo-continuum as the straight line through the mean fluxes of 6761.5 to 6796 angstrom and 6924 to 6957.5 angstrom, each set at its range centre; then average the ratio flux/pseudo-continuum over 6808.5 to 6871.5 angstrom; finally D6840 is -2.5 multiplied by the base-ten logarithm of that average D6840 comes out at 0.08 mag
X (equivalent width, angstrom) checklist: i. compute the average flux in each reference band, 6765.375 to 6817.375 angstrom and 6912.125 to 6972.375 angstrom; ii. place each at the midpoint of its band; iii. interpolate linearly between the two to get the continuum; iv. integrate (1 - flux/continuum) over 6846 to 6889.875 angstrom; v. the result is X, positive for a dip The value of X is 3.6 angstrom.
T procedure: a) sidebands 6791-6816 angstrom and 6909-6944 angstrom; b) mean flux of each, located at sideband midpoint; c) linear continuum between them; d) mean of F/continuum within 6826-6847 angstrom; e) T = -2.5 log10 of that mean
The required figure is 0.14 mag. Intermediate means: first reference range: 10.4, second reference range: 12.2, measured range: 9.56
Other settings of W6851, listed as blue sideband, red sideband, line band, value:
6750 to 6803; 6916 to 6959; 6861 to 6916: 2.49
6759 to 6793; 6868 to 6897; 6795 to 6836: 1.44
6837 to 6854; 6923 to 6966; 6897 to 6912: 0.32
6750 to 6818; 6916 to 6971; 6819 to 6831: 1.13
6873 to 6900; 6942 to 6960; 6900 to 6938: -4.33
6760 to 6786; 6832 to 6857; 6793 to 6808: 0.35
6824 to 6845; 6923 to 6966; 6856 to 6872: -0.28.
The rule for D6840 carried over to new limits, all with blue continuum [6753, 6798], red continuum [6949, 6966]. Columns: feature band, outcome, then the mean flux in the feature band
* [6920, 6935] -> -0.08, 12.8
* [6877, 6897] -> 0.08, 10.7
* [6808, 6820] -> 0.02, 10.6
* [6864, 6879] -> 0.09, 10.5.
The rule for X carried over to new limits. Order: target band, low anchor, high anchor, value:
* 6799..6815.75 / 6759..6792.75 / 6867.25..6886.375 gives -0.1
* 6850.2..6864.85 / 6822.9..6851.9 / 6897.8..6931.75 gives 0.1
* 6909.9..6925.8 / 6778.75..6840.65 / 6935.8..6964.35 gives -2.8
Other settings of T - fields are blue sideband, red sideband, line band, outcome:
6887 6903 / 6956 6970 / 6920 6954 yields 0.09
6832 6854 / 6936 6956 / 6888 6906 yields -0.06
